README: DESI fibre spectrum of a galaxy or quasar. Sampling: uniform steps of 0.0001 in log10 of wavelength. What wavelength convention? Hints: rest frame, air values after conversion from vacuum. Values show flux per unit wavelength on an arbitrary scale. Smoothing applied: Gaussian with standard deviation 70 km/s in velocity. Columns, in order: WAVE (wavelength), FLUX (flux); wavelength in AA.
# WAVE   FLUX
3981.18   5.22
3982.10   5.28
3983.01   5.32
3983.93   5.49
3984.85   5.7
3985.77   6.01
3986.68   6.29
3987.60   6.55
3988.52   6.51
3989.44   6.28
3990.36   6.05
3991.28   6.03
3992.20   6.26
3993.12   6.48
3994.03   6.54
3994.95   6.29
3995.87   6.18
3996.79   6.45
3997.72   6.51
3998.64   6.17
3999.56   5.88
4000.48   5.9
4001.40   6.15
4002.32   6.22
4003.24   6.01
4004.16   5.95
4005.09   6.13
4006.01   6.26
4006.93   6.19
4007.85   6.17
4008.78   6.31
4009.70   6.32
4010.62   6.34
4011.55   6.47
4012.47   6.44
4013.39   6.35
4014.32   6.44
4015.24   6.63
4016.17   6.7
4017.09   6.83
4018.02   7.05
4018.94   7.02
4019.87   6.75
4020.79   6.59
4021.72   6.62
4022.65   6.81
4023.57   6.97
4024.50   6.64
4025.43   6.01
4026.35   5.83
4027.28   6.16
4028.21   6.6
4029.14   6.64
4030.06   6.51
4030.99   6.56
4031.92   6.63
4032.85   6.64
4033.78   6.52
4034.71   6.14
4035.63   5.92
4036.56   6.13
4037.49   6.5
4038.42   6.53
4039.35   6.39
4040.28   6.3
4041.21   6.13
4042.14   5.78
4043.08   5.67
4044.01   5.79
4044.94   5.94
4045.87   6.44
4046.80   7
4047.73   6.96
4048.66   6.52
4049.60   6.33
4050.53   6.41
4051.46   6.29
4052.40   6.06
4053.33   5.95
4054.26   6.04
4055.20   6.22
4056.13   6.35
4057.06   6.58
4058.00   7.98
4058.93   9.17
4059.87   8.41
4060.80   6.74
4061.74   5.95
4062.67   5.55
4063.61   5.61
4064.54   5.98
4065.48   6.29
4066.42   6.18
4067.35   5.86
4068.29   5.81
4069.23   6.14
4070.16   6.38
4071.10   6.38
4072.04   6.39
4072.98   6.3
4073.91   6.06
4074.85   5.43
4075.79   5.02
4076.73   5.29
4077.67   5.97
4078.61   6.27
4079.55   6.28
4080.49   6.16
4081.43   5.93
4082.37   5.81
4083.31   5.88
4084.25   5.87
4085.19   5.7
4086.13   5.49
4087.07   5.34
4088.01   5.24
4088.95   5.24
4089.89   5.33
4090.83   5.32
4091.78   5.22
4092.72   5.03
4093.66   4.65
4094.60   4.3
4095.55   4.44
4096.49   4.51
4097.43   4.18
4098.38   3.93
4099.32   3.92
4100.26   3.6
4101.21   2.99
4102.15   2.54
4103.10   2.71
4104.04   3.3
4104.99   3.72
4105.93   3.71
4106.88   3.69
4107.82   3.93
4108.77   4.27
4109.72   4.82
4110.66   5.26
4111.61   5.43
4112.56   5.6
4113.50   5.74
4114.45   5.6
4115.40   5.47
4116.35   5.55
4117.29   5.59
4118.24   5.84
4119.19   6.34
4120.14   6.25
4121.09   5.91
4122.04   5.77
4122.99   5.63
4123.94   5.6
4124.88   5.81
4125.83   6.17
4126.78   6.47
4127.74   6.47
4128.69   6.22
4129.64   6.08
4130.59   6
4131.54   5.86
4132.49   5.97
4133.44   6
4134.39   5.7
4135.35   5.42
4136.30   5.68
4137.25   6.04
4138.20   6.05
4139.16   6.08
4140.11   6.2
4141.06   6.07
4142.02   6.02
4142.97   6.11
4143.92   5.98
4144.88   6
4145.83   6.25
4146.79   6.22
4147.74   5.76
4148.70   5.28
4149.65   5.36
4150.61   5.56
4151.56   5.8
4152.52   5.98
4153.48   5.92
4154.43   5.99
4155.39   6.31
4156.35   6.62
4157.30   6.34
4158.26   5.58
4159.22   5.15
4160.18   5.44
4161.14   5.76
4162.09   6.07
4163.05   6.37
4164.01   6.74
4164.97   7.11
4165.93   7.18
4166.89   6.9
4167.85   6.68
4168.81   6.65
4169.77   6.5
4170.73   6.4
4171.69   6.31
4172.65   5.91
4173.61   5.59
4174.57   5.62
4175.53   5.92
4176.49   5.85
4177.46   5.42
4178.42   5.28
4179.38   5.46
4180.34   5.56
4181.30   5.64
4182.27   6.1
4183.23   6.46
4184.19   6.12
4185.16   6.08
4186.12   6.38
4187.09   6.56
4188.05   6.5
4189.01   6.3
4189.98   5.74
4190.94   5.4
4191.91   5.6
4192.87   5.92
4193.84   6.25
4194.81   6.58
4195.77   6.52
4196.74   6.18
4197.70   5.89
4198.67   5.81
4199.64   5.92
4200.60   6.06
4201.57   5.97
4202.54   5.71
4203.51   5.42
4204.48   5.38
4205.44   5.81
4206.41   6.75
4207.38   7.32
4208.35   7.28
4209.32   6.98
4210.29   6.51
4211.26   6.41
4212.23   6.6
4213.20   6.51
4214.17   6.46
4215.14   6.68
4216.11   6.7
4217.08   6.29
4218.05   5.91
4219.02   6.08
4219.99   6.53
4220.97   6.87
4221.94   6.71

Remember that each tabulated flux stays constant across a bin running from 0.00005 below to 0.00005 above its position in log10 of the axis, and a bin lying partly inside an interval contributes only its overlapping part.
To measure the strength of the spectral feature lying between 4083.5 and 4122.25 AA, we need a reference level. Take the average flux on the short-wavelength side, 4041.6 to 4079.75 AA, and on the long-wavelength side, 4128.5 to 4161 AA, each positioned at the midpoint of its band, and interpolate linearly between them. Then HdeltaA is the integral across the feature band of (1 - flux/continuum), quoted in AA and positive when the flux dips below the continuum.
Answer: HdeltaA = 8.1 AA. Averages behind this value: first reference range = 6.29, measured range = 4.82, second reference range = 5.91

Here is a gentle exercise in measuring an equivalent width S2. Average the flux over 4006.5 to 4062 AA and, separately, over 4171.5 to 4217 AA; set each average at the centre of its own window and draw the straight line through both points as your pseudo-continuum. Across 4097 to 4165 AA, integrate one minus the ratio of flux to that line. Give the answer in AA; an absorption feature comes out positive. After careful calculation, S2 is 8.5 AA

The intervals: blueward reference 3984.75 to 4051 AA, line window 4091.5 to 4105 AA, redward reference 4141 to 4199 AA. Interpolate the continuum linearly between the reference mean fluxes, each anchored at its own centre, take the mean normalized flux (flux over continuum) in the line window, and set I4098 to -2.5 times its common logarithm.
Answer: 0.50 mag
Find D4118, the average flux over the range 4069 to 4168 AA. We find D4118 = 5.55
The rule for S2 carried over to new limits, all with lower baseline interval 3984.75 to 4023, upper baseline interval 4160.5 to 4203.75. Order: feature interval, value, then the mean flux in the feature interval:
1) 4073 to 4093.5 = 2.1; 5.61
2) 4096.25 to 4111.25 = 5.8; 3.82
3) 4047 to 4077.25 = -0.3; 6.34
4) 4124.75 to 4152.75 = 0.9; 5.95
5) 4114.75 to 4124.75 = 0.6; 5.79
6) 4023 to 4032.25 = -0.2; 6.46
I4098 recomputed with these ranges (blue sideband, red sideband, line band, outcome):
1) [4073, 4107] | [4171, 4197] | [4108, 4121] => -0.07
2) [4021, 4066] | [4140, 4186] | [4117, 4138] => 0.04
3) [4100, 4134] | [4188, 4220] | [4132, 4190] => -0.06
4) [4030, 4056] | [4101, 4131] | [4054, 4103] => 0.03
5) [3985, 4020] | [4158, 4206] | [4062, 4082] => 0.05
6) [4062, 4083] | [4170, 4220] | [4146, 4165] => 0.02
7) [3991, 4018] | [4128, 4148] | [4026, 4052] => -0.02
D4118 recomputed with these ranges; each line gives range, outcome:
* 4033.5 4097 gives 6.02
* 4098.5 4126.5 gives 4.86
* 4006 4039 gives 6.48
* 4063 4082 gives 5.98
